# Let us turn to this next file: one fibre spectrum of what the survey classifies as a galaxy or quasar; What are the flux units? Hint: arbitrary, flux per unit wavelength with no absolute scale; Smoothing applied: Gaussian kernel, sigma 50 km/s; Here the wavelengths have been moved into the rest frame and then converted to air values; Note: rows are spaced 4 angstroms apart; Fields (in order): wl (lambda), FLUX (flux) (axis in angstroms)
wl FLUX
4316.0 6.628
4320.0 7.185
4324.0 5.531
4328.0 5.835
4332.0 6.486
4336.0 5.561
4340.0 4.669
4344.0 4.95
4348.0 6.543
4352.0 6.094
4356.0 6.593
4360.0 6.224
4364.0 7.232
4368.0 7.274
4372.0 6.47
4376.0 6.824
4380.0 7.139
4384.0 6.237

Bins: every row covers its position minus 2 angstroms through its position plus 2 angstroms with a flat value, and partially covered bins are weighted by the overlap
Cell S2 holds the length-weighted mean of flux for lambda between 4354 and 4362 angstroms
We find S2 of 6.41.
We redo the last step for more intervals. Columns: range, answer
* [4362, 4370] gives 7.25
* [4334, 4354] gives 5.56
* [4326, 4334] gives 6.16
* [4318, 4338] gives 6.12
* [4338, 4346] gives 4.81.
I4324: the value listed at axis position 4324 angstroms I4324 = 5.531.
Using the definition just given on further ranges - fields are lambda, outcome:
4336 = 5.561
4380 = 7.139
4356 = 6.593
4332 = 6.486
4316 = 6.628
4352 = 6.094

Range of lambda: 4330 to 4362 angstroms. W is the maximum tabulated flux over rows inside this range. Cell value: 6.593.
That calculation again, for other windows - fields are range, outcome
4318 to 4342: 7.185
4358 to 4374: 7.274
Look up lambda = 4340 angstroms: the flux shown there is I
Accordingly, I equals 4.669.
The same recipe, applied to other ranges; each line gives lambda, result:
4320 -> 7.185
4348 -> 6.543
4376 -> 6.824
